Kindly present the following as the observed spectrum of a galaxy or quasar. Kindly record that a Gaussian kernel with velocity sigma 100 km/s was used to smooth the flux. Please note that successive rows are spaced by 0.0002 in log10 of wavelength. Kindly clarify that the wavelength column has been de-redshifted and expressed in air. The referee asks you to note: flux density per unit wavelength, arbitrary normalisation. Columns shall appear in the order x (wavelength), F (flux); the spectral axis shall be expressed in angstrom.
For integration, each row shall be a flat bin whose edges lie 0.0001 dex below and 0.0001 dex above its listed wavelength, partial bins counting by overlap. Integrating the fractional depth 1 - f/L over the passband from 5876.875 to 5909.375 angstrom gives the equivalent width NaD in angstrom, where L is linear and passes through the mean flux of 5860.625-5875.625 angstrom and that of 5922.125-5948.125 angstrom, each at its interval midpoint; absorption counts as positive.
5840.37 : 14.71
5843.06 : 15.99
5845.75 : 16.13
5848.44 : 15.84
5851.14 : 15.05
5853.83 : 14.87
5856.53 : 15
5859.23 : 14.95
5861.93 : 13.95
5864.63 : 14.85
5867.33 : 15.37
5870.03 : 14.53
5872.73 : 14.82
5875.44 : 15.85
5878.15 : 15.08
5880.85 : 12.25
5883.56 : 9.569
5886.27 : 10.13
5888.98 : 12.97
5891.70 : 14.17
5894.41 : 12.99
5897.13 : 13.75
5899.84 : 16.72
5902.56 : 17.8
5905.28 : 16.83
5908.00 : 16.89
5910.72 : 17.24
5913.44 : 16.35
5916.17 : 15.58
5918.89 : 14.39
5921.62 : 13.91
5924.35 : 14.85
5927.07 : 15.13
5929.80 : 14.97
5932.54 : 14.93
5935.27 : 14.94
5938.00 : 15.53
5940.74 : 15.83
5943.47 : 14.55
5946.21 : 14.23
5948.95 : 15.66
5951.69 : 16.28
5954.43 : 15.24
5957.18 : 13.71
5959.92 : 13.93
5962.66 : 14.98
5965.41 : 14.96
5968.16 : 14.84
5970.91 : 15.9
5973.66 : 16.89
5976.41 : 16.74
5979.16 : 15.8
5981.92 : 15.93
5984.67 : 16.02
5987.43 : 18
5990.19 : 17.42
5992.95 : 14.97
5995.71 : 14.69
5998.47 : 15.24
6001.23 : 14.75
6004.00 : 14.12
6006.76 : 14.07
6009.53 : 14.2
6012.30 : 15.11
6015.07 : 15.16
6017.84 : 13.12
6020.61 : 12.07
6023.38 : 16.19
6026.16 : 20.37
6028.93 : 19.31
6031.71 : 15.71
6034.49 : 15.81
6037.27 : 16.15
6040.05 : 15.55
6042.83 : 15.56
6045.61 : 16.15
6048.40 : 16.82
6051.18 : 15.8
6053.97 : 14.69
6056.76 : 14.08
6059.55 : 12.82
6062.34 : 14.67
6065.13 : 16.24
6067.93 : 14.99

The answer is 1.7 angstrom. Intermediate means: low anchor 14.8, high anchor 15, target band 14.1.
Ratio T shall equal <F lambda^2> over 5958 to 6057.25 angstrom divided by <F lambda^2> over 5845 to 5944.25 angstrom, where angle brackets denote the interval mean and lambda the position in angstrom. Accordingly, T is 1.1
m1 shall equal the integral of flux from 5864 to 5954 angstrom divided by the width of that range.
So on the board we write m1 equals 14.8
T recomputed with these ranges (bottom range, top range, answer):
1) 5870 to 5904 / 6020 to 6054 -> 1.24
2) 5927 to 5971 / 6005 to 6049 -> 1.07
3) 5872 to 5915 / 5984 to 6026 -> 1.08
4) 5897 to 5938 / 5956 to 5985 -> 1.00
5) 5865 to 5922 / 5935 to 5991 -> 1.09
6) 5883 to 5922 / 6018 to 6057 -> 1.13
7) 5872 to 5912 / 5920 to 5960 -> 1.05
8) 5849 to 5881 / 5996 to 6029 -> 1.07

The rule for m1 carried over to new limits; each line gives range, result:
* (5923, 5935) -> 15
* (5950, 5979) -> 15.4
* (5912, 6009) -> 15.3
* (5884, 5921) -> 14.9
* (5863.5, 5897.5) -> 13.5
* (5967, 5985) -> 16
